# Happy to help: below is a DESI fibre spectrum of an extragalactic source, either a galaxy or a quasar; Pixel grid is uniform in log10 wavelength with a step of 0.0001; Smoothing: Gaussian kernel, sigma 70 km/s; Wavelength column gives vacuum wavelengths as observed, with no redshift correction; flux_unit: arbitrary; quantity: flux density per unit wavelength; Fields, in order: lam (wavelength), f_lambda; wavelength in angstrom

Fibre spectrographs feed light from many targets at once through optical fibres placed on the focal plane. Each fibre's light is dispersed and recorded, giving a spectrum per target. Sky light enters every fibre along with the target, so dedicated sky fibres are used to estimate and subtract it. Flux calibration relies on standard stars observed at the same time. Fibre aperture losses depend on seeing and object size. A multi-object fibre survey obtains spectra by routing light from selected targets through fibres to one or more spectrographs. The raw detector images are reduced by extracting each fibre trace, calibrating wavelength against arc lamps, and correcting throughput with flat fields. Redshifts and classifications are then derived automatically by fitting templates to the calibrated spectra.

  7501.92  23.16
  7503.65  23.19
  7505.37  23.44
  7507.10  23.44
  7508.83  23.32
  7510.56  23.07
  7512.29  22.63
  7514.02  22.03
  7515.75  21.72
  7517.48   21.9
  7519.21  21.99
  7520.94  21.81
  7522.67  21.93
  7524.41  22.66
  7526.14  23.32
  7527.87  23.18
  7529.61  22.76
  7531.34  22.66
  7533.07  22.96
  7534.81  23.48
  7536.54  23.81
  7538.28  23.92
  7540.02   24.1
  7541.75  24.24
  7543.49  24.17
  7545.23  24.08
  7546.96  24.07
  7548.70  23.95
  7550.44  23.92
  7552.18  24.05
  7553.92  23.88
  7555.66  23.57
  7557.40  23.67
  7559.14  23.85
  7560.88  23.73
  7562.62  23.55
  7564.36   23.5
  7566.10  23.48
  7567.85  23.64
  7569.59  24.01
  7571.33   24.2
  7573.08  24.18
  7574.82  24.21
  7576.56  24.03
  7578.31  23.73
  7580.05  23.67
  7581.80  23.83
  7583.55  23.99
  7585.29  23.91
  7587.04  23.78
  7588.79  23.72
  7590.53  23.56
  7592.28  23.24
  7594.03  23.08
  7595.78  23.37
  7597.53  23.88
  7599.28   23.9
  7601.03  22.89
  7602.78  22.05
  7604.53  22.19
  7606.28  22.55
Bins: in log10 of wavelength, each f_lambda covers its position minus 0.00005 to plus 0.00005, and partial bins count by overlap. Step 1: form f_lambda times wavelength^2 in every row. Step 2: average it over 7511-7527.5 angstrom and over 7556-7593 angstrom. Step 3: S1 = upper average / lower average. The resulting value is 1.08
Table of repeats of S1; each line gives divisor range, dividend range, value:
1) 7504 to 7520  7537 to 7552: 1.07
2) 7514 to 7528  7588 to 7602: 1.07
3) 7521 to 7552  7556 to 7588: 1.03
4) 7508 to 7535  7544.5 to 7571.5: 1.07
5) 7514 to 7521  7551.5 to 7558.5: 1.10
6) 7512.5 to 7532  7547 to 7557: 1.08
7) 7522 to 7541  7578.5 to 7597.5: 1.03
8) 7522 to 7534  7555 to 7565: 1.05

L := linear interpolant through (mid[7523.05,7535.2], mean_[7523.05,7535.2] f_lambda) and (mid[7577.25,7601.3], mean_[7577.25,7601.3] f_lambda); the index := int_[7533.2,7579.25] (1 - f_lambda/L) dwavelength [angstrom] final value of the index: -1.2 angstrom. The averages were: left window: 22.9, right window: 23.6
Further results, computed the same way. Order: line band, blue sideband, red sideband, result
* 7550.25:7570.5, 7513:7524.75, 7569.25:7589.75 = -0.36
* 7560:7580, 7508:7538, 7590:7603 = -0.66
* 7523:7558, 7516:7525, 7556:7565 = -1.16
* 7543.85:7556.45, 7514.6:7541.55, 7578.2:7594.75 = -0.43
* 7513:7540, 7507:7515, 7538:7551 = 0.79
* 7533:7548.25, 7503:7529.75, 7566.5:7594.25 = -0.55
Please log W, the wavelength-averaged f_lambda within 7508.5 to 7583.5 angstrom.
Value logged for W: 23.4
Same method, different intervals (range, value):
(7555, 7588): 23.8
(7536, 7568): 23.8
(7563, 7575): 23.9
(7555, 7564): 23.7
